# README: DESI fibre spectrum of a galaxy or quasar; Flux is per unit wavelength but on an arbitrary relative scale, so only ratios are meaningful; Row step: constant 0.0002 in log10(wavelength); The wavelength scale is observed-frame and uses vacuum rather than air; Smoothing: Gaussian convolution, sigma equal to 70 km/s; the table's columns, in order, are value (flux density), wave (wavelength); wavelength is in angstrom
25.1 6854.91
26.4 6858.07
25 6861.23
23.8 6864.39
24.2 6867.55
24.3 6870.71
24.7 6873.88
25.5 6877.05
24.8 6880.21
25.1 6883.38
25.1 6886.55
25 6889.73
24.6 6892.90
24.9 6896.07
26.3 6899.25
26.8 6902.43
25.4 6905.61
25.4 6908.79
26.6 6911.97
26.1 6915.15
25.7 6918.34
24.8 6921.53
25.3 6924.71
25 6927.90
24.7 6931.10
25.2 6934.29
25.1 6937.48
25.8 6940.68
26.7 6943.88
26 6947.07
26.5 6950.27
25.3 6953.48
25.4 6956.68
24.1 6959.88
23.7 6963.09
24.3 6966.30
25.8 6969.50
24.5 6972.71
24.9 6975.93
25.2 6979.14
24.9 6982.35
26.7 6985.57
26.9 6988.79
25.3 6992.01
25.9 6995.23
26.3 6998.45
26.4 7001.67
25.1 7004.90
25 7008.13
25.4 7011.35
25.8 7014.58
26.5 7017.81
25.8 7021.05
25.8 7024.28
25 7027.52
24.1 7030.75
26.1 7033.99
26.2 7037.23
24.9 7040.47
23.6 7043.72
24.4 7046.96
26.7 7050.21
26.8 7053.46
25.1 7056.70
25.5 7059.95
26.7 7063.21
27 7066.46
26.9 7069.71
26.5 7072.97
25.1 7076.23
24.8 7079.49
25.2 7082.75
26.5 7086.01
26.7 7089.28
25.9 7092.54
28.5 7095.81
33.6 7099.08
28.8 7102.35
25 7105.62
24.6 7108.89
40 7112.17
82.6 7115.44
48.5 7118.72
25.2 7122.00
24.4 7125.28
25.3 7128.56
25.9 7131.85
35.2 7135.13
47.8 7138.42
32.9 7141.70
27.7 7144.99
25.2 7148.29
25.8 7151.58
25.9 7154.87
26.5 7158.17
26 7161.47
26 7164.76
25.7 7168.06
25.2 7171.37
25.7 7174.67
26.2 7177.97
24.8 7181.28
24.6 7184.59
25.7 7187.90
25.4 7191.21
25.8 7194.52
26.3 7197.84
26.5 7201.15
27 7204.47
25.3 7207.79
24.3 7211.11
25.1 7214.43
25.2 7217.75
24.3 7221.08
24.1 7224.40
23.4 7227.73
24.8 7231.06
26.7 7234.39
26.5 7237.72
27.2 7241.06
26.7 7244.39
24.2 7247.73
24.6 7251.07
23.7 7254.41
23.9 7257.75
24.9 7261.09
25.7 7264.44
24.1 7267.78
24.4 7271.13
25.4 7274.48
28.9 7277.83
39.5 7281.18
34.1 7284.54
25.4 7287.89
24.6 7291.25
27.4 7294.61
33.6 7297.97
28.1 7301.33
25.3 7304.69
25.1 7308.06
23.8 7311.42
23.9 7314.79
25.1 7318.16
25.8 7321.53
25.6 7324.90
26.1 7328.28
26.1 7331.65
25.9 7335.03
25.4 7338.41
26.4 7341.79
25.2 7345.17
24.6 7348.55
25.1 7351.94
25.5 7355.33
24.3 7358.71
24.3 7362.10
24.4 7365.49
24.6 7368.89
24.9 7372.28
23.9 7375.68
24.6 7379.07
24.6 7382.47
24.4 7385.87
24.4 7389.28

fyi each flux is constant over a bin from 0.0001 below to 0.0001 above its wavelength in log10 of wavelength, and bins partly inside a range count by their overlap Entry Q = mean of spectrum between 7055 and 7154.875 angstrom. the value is 30.6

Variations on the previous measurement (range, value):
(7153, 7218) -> 25.7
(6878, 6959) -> 25.5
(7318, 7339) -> 25.8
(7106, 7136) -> 36.4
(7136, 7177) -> 28.5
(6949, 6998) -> 25.3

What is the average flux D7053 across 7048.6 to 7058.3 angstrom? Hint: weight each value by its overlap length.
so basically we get 26.2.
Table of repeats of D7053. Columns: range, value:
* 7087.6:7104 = 28.7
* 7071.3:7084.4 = 25.4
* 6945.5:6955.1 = 25.9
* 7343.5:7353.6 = 25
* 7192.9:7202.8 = 26.2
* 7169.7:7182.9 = 25.5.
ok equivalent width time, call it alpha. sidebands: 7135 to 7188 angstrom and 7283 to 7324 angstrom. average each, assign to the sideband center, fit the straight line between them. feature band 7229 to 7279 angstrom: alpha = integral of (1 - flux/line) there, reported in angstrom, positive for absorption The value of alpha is 3.3 angstrom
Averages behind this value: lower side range 27.9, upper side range 26.8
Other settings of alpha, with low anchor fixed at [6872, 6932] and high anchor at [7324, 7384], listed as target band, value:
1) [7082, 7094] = -0.4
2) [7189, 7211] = -0.7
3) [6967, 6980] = 0.1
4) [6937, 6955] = -0.4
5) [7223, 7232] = 0.4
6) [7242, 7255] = 0.1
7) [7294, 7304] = -1.8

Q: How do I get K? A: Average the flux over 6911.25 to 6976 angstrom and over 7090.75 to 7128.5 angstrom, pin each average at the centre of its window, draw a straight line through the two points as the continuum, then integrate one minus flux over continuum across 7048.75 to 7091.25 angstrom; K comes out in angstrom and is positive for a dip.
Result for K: 8.3 angstrom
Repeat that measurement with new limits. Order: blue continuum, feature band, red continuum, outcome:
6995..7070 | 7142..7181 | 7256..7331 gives 0.1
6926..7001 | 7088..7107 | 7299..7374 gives -2.1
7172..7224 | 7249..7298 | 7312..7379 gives -3.6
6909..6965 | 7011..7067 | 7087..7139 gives 8.7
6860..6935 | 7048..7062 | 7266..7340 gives -0.1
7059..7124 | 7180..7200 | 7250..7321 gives 2.4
